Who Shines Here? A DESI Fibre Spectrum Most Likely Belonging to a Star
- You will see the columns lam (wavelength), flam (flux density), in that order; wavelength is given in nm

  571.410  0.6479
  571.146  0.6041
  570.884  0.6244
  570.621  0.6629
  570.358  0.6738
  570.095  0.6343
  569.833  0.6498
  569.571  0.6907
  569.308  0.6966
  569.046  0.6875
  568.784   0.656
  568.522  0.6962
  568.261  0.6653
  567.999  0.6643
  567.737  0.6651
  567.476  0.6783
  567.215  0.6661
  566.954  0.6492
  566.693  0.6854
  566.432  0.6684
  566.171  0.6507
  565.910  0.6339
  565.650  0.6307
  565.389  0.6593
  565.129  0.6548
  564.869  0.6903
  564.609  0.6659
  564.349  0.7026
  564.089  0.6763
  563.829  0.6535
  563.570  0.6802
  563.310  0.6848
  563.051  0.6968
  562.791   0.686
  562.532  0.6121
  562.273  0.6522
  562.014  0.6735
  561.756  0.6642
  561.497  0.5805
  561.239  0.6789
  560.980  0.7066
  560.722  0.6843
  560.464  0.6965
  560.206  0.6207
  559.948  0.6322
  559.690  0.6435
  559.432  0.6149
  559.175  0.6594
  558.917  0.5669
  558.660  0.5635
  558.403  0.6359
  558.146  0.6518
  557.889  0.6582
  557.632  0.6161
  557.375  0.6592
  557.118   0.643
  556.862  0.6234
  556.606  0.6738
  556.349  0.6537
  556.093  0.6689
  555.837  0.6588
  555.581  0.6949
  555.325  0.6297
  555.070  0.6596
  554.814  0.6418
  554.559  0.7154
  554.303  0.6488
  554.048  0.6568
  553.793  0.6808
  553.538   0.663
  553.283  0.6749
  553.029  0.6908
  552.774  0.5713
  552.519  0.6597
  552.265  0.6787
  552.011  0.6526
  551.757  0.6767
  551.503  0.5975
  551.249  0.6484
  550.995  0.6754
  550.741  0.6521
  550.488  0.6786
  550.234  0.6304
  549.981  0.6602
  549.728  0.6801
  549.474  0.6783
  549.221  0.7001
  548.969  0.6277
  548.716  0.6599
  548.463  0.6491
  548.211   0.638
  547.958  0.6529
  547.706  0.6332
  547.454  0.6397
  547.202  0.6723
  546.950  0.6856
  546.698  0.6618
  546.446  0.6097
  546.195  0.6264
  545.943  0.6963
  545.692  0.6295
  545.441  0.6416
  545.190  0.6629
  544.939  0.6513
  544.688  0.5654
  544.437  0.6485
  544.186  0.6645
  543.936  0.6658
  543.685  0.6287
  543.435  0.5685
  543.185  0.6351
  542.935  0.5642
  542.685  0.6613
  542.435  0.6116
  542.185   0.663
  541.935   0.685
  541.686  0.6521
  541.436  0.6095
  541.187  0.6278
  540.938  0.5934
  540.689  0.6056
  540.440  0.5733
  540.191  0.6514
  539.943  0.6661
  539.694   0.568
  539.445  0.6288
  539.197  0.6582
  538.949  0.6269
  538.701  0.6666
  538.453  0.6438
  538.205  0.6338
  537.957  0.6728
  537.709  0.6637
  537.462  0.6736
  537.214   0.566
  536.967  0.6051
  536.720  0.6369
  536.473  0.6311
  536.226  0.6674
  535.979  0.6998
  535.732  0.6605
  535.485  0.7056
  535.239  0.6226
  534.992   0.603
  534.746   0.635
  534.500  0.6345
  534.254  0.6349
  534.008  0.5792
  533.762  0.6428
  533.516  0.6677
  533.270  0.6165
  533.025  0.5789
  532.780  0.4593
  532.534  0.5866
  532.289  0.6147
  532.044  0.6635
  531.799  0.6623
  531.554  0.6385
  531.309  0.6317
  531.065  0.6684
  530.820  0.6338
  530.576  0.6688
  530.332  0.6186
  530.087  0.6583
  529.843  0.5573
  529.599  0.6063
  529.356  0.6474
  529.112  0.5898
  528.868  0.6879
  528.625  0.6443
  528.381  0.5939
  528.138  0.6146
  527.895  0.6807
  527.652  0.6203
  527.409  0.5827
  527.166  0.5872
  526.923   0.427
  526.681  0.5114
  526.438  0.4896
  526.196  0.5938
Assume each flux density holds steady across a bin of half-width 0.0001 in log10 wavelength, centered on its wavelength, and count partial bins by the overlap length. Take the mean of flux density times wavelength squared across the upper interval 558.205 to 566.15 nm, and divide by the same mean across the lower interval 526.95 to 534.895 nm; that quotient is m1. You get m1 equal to 1.2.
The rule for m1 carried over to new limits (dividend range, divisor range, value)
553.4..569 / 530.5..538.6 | 1.14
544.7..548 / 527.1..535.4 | 1.10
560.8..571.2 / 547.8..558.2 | 1.06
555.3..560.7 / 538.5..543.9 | 1.09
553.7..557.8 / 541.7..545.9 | 1.08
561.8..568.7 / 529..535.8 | 1.20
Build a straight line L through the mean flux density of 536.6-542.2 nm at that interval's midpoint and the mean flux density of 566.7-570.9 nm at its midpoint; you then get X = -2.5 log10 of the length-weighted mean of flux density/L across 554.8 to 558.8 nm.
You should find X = 0.013 mag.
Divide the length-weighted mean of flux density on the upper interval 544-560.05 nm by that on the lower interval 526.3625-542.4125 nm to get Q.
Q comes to 1.0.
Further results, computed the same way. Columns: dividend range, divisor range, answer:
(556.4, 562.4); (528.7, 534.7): 1.03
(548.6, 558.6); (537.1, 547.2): 1.03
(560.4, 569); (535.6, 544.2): 1.05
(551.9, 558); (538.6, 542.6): 1.04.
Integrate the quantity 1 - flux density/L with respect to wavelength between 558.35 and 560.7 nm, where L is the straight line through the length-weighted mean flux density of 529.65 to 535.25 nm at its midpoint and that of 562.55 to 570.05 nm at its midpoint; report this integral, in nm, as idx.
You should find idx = 0.112 nm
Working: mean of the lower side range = 0.62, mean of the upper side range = 0.67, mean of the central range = 0.628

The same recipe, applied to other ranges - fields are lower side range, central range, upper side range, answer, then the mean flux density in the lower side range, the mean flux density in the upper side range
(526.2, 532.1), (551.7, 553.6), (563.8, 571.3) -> -0.04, 0.611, 0.663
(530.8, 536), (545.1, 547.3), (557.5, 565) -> -0.05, 0.628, 0.653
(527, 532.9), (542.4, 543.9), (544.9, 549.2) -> 0.07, 0.62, 0.651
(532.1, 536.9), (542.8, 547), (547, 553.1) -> 0.07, 0.625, 0.654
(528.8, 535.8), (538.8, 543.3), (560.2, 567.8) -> 0.07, 0.626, 0.666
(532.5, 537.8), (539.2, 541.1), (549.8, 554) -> 0.06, 0.626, 0.656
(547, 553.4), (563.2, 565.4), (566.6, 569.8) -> -0.02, 0.656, 0.674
